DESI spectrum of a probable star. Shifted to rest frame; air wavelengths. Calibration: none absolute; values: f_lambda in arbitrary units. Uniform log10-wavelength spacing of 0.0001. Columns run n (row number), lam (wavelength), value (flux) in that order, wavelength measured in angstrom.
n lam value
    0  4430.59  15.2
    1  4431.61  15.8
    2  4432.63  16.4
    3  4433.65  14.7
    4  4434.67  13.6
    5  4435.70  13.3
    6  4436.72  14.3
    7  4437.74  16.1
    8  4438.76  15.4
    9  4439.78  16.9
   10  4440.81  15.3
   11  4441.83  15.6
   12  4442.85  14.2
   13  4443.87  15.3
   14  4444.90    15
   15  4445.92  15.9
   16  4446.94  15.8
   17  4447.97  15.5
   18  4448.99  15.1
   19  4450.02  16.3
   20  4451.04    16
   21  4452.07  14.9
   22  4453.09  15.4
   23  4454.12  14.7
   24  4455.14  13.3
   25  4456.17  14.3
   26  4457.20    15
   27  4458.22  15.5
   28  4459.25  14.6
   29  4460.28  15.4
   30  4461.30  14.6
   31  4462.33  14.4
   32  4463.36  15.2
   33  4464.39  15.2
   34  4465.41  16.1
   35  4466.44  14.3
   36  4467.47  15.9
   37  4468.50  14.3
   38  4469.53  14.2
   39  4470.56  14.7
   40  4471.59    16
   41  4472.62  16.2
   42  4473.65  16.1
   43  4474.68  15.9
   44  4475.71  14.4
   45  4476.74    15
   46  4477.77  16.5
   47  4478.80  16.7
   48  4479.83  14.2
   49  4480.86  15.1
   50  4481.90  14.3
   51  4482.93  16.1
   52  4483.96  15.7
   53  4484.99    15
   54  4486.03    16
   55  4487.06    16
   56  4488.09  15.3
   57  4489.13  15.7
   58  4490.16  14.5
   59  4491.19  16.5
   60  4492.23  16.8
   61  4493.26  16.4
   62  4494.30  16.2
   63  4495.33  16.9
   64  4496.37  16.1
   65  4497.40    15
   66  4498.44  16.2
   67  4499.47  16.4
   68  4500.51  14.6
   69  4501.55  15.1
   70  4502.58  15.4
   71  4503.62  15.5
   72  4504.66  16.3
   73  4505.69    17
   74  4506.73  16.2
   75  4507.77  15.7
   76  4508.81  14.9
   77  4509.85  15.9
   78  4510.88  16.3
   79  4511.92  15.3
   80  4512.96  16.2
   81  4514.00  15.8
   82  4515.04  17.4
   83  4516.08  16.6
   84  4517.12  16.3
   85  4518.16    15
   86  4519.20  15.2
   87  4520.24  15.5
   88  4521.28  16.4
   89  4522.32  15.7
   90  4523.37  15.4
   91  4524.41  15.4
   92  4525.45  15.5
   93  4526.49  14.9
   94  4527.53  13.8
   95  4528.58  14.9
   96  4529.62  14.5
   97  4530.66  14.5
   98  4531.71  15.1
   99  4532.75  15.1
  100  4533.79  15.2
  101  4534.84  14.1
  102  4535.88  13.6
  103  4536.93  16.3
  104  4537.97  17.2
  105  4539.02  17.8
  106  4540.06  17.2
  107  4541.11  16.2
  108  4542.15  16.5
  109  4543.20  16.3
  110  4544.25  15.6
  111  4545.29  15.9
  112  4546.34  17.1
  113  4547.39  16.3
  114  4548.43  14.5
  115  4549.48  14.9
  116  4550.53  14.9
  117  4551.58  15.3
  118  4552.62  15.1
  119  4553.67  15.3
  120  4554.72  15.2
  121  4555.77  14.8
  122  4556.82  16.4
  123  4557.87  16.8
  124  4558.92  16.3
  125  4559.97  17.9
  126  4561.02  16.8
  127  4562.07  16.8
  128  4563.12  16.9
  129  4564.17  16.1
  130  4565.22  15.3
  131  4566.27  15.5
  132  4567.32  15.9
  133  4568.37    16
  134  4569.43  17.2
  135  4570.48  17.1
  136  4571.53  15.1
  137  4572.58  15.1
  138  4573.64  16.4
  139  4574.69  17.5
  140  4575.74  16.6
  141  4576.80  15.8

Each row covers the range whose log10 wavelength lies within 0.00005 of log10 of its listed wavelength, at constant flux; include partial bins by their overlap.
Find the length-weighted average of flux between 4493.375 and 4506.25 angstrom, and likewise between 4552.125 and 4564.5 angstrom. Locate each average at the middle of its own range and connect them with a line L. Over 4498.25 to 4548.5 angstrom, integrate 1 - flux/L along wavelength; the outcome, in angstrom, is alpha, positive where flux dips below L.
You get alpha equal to 1.0 angstrom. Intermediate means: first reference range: 15.9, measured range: 15.7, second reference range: 16.2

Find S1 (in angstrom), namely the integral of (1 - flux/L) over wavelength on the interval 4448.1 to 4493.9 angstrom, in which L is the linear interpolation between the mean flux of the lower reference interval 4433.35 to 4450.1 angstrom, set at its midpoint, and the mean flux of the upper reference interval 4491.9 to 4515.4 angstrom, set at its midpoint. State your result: 0.7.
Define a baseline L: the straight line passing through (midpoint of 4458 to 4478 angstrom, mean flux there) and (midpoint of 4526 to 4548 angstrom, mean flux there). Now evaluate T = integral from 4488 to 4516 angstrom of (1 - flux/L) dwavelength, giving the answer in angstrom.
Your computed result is -1.0 angstrom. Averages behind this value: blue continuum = 15.2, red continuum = 15.6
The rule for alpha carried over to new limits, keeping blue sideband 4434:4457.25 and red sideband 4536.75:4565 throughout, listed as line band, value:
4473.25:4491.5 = 0.0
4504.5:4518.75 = -0.3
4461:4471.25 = 0.3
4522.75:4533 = 0.6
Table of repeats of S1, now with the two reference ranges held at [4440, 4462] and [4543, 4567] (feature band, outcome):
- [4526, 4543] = 0.3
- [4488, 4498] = -0.3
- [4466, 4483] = 0.1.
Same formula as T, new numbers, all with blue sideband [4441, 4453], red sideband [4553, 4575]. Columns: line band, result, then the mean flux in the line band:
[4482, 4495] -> -0.10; 15.8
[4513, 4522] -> -0.08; 16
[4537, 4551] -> -0.12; 16.2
